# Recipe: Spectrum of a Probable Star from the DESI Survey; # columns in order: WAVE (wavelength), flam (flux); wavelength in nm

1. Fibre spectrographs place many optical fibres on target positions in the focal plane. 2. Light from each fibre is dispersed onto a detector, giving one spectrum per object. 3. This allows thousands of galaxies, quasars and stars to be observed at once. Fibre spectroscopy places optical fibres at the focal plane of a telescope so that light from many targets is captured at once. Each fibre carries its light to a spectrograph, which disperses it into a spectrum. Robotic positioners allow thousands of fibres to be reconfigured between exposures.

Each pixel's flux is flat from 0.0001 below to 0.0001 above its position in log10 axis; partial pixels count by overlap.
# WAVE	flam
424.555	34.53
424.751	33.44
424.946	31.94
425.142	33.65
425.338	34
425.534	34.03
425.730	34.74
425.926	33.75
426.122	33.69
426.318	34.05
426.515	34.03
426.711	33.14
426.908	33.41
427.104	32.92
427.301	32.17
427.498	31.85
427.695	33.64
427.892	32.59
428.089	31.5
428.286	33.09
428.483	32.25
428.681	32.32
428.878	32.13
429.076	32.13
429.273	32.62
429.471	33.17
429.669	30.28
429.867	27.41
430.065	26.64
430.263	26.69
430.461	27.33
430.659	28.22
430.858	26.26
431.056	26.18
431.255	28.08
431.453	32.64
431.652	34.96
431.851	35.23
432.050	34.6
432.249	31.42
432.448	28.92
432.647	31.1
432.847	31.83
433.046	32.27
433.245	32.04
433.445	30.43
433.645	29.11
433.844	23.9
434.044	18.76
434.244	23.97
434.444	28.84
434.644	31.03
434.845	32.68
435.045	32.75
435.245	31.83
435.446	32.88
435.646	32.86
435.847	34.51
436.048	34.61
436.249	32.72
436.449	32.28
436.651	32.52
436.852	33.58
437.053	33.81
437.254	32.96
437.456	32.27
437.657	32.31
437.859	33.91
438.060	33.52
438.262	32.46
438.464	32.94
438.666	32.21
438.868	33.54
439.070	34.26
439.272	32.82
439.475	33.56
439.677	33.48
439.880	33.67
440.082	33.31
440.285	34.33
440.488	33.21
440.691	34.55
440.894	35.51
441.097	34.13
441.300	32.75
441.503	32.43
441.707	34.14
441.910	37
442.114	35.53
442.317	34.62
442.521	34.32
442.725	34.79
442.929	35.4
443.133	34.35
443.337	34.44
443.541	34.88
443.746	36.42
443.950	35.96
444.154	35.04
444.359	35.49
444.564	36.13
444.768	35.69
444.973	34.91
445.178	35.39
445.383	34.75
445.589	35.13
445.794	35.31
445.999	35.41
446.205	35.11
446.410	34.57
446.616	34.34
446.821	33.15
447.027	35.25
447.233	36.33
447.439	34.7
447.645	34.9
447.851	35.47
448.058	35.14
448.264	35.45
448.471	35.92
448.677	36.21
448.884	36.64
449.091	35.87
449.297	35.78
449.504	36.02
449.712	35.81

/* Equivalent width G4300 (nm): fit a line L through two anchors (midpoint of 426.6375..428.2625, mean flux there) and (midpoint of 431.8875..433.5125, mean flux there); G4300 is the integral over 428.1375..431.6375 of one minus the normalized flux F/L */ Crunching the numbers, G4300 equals 0.24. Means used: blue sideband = 32.7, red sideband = 31.7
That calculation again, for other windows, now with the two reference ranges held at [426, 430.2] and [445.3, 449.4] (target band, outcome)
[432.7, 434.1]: 0.18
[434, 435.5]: 0.17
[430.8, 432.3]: 0.06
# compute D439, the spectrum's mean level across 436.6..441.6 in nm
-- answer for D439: 33.4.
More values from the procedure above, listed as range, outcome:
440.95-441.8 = 33.5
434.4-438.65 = 32.8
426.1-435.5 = 30.8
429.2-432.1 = 29.9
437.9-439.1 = 33.1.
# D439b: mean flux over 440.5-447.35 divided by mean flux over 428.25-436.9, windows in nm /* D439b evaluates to 1.1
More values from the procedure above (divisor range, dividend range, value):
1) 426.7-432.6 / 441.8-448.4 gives 1.13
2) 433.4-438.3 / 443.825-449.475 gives 1.13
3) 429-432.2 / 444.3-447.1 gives 1.16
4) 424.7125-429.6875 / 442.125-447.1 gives 1.06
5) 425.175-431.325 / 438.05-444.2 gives 1.09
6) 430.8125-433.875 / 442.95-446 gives 1.15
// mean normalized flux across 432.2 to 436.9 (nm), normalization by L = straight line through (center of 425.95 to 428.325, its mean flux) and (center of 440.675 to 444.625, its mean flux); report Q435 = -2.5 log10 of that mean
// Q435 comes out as 0.11 mag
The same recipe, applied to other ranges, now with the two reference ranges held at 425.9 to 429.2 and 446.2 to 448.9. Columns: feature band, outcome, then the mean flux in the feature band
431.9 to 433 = 0.05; 31.8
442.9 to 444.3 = -0.02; 35.2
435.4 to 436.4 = 0.01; 33.5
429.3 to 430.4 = 0.14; 29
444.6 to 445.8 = -0.01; 35.2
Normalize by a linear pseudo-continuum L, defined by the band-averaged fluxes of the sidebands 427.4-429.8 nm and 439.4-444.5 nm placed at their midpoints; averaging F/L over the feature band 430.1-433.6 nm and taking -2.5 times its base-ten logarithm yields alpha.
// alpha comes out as 0.083 mag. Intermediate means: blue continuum 32.2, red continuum 34.6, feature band 30.4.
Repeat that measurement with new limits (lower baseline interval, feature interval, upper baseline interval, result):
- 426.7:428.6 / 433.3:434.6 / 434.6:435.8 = 0.231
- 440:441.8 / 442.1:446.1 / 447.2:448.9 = -0.019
